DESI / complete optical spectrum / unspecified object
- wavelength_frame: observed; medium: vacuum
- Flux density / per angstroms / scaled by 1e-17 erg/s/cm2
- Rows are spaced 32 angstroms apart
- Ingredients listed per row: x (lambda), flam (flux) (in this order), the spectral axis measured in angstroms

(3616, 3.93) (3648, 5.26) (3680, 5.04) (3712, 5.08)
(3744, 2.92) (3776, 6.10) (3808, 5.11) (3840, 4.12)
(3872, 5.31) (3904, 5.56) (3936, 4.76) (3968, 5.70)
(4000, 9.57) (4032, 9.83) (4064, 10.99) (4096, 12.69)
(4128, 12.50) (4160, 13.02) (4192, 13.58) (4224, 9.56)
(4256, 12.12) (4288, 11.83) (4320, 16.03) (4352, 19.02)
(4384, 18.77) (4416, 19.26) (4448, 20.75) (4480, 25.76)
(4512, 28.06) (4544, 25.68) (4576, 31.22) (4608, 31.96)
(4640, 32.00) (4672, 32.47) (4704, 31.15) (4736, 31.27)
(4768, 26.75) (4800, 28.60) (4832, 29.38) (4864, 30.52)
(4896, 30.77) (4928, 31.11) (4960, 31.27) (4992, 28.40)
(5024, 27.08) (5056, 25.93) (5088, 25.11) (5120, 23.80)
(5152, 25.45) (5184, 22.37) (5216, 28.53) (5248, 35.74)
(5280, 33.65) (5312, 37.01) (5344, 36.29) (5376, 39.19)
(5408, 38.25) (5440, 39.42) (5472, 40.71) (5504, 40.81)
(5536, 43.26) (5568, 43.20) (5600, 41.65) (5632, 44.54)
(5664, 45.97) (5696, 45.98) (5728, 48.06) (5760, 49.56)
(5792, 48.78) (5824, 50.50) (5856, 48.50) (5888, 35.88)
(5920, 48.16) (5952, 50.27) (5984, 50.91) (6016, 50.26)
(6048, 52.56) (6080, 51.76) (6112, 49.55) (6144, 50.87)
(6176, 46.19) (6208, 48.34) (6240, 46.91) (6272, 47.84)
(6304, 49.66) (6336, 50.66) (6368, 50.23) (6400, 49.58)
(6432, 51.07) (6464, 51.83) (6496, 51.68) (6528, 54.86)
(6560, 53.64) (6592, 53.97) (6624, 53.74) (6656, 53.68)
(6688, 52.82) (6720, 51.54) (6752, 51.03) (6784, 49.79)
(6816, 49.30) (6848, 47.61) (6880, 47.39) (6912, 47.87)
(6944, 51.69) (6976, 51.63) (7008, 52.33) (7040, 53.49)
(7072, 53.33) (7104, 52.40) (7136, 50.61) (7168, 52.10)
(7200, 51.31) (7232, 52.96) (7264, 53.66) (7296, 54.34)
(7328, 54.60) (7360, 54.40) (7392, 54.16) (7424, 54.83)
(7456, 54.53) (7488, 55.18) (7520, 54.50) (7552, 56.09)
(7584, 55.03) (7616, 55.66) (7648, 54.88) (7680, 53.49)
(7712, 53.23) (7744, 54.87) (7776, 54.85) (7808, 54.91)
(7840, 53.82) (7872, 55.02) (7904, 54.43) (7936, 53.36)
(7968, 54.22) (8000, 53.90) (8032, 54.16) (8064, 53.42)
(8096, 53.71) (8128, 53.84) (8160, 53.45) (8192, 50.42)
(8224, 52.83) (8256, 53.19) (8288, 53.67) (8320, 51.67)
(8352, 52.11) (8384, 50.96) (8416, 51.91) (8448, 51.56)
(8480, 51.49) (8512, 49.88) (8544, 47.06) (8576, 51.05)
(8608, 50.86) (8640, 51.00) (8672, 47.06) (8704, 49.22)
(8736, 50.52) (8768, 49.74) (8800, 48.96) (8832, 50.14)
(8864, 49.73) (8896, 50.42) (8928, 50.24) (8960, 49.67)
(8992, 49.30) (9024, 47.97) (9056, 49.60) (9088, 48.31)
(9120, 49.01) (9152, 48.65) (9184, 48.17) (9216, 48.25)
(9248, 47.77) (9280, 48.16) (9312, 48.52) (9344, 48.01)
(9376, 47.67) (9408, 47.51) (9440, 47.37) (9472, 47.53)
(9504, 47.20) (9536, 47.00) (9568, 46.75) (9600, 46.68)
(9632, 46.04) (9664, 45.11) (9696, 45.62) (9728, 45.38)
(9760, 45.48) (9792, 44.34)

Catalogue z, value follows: 0.00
